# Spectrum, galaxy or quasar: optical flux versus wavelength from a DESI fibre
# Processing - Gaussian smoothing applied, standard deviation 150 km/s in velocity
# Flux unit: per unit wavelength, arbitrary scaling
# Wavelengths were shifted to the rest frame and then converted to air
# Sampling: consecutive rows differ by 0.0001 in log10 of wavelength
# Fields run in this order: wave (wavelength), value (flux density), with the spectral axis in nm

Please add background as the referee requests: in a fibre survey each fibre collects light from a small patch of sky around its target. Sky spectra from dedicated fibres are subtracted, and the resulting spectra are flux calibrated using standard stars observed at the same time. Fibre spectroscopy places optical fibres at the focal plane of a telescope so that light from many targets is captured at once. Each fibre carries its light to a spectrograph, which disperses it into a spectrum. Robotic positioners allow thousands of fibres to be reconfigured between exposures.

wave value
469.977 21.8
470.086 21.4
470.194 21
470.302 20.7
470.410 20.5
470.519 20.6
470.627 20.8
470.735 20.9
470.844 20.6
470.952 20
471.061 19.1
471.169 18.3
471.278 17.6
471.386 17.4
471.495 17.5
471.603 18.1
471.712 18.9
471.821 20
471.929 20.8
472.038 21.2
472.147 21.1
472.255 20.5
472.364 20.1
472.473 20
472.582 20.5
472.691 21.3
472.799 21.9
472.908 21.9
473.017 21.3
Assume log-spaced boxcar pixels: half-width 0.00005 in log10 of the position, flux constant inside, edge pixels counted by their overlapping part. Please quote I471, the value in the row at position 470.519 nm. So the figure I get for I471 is 20.6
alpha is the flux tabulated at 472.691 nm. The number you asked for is 21.3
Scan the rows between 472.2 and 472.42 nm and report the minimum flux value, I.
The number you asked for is 20.1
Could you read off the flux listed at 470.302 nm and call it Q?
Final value 20.7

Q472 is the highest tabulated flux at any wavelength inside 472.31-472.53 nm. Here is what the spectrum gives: 20.1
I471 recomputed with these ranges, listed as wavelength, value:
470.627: 20.8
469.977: 21.8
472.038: 21.2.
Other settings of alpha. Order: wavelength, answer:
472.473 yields 20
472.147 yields 21.1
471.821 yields 20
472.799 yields 21.9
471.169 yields 18.3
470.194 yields 21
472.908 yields 21.9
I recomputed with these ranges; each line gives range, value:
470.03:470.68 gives 20.5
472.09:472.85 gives 20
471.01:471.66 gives 17.4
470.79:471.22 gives 18.3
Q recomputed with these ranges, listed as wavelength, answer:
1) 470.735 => 20.9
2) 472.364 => 20.1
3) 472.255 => 20.5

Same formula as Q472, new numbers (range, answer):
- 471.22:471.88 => 20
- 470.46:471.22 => 20.9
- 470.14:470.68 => 21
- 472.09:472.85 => 21.9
